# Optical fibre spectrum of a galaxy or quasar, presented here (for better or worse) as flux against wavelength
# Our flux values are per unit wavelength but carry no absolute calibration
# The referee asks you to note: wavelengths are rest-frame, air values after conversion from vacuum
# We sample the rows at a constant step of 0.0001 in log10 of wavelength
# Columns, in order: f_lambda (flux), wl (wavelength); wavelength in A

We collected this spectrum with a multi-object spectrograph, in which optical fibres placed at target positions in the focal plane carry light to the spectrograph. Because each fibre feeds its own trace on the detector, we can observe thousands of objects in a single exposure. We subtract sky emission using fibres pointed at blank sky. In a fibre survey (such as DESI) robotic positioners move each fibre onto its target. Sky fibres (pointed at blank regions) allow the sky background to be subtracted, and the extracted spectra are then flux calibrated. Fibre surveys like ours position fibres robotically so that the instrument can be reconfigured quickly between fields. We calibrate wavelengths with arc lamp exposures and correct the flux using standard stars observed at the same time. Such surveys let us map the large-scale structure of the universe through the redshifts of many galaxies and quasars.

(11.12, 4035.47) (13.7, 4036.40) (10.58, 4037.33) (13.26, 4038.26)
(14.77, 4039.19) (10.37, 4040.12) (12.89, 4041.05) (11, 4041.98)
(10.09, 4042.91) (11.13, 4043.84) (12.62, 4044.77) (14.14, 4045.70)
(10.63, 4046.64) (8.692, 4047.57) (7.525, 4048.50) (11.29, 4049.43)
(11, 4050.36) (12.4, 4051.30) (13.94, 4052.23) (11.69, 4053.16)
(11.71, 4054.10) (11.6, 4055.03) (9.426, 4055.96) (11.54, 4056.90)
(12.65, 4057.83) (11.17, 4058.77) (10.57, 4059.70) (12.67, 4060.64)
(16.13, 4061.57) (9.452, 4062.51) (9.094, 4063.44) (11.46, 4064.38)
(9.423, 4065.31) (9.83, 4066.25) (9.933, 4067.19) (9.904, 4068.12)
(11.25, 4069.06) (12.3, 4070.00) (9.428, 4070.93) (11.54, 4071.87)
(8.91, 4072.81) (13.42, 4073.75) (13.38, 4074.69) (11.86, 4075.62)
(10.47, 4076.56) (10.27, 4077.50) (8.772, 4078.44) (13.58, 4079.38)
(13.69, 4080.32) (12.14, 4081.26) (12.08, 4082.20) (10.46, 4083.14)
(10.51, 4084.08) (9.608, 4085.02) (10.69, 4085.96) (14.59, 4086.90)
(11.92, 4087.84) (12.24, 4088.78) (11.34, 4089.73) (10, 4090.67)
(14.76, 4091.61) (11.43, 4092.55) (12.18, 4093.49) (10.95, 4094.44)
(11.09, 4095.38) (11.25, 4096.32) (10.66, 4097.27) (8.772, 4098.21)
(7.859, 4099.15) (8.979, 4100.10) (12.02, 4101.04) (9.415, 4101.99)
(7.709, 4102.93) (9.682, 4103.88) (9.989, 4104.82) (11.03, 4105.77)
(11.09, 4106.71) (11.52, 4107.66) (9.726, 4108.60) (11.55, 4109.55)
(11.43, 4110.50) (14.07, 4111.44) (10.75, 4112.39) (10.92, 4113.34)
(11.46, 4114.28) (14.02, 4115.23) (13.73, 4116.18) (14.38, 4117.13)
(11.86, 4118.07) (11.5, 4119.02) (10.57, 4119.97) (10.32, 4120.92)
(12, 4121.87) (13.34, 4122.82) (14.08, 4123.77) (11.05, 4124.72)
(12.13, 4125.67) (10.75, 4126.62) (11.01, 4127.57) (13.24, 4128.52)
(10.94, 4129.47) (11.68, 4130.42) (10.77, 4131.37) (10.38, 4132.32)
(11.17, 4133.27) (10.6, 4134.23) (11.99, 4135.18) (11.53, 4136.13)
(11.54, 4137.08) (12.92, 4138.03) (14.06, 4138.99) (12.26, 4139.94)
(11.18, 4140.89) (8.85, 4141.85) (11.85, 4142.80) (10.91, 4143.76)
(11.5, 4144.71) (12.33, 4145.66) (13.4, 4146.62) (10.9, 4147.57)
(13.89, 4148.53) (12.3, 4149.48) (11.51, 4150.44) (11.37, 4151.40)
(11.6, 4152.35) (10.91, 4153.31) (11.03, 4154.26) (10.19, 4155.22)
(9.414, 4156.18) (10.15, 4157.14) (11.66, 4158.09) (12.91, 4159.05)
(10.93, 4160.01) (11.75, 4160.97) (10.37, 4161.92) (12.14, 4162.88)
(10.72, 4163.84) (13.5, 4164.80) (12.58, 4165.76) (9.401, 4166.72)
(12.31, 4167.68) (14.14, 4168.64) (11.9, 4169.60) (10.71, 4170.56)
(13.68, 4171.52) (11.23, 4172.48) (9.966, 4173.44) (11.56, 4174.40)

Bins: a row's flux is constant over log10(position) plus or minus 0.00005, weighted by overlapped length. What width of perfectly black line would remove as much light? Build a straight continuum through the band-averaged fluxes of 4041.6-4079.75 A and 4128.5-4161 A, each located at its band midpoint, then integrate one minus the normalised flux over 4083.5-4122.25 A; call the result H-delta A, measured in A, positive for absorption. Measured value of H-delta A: 0.44 A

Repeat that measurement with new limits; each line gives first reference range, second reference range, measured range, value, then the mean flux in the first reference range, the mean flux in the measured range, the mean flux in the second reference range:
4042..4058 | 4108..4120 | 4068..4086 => 0.5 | 11.3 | 11.2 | 12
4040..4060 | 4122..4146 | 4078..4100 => 0.4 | 11.3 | 11.3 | 11.7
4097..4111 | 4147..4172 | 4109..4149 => -4.1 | 10.1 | 11.9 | 11.6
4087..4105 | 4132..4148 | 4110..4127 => -1.4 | 10.7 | 12.1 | 11.6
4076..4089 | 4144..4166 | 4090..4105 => 1.4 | 11.5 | 10.4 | 11.6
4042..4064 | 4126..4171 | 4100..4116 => 0.7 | 11.3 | 11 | 11.6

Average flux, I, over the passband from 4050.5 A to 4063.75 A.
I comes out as 11.7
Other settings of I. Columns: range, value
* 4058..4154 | 11.4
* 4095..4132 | 11.2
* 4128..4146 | 11.6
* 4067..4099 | 11.3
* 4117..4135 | 11.6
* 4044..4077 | 11.2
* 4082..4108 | 10.8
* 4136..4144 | 11.7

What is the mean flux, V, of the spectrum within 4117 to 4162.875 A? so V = 11.6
